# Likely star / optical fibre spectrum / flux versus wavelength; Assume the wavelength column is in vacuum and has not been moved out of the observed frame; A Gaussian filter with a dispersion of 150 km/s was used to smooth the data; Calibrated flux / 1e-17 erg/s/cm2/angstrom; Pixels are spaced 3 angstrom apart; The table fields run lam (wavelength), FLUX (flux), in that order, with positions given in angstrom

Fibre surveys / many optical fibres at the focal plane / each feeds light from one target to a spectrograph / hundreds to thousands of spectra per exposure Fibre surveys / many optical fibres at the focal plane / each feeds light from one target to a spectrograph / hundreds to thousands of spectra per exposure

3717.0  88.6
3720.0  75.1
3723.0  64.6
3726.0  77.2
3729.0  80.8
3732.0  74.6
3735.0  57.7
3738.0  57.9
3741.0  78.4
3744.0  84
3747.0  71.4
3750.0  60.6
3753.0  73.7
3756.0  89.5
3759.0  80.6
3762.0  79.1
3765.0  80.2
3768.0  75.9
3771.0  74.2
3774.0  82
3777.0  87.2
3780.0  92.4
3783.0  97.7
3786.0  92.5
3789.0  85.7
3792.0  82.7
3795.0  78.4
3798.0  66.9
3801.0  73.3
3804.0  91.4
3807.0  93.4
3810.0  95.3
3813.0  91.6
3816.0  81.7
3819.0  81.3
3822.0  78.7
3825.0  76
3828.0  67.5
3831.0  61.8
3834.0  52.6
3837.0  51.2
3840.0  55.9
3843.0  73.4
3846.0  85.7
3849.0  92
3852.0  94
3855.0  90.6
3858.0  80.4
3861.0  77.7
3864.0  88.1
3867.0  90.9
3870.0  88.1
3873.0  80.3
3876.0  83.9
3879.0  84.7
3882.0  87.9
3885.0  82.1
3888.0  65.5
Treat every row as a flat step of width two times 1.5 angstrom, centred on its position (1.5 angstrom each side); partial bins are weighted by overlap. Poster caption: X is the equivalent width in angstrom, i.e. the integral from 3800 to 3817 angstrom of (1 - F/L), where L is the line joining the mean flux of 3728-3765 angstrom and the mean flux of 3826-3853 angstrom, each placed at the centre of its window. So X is -4.02 angstrom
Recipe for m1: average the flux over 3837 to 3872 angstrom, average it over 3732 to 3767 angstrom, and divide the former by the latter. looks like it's 1.11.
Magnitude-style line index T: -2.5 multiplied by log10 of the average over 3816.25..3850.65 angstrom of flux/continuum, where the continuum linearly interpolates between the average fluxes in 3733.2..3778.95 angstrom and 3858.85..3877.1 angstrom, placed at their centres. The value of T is 0.15 mag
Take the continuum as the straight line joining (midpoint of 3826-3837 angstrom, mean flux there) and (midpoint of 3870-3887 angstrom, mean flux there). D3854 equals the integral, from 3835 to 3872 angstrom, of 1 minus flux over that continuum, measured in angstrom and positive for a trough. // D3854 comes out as -4.6 angstrom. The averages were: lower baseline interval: 60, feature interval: 80.3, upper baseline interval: 83.6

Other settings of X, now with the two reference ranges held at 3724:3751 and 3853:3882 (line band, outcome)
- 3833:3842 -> 3.0 angstrom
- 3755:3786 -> -3.8 angstrom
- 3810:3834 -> 1.1 angstrom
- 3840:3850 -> 0.5 angstrom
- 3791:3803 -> 0.3 angstrom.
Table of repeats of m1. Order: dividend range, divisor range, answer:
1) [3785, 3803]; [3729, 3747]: 1.12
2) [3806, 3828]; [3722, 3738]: 1.20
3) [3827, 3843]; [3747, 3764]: 0.77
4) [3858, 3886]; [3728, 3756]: 1.18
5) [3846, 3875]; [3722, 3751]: 1.22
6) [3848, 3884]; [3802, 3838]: 1.12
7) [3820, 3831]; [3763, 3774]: 0.94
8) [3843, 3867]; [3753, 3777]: 1.08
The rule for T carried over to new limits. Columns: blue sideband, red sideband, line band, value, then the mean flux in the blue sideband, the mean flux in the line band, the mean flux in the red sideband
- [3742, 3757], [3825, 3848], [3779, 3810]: -0.22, 75.5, 85.8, 65.4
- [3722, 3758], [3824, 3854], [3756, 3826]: -0.16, 72.8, 83.6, 71.3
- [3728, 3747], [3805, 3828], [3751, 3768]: -0.06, 71.9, 79.6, 84.4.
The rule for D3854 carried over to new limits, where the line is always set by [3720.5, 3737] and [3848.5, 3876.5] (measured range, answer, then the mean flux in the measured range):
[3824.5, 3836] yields 2.8 angstrom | 62.9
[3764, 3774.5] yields -0.3 angstrom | 77.6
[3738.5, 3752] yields 0.1 angstrom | 72.4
